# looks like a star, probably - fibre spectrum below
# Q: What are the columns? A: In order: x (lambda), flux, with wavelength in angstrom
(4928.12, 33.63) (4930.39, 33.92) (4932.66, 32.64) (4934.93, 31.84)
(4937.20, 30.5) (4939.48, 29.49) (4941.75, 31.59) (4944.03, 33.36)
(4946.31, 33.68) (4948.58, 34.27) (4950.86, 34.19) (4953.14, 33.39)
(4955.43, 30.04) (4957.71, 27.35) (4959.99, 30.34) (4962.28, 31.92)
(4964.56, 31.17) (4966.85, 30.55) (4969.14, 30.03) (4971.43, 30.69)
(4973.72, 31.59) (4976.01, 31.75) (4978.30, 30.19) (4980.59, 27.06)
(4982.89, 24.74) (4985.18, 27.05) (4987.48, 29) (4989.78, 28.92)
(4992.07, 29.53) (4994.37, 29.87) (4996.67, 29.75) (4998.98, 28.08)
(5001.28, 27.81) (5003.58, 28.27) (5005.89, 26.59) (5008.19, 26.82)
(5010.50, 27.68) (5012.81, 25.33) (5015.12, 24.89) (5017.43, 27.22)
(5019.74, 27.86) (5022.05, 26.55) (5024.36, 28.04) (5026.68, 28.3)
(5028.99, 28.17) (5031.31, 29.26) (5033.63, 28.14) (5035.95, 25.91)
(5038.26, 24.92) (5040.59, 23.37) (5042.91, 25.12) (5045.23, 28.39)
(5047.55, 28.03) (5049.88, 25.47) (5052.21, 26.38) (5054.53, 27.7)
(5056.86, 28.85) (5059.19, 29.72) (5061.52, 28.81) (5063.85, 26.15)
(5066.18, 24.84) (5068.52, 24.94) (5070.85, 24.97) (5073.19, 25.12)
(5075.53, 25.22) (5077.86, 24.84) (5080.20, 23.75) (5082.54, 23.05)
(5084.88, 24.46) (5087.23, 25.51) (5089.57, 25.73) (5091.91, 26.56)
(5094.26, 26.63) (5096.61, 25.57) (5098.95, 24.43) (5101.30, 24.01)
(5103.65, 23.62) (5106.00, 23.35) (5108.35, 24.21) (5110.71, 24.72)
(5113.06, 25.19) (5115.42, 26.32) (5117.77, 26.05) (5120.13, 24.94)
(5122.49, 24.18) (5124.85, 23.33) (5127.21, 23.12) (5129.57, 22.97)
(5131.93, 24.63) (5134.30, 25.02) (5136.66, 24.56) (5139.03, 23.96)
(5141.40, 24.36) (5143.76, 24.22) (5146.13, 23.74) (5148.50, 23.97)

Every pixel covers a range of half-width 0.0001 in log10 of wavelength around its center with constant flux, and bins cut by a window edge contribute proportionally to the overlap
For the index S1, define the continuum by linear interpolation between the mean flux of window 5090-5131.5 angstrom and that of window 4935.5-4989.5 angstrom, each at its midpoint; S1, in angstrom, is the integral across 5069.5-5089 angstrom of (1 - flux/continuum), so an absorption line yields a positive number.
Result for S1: 1.0 angstrom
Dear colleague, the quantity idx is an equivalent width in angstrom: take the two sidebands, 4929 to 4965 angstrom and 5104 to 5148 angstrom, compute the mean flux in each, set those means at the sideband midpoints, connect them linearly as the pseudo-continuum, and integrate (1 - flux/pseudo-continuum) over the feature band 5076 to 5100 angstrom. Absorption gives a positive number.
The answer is 0.8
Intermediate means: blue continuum 31.9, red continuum 24.4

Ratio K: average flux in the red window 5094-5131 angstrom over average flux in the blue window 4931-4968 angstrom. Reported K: 0.8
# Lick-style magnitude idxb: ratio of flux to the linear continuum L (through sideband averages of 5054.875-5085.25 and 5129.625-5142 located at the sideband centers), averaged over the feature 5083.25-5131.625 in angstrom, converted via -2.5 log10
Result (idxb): 0.01 mag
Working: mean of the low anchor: 25.8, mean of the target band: 24.7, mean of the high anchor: 24.4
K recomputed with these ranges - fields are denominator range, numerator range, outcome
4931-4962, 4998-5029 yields 0.86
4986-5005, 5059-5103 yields 0.88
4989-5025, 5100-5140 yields 0.88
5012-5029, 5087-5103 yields 0.94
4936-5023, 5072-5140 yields 0.84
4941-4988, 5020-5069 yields 0.88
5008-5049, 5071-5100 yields 0.93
